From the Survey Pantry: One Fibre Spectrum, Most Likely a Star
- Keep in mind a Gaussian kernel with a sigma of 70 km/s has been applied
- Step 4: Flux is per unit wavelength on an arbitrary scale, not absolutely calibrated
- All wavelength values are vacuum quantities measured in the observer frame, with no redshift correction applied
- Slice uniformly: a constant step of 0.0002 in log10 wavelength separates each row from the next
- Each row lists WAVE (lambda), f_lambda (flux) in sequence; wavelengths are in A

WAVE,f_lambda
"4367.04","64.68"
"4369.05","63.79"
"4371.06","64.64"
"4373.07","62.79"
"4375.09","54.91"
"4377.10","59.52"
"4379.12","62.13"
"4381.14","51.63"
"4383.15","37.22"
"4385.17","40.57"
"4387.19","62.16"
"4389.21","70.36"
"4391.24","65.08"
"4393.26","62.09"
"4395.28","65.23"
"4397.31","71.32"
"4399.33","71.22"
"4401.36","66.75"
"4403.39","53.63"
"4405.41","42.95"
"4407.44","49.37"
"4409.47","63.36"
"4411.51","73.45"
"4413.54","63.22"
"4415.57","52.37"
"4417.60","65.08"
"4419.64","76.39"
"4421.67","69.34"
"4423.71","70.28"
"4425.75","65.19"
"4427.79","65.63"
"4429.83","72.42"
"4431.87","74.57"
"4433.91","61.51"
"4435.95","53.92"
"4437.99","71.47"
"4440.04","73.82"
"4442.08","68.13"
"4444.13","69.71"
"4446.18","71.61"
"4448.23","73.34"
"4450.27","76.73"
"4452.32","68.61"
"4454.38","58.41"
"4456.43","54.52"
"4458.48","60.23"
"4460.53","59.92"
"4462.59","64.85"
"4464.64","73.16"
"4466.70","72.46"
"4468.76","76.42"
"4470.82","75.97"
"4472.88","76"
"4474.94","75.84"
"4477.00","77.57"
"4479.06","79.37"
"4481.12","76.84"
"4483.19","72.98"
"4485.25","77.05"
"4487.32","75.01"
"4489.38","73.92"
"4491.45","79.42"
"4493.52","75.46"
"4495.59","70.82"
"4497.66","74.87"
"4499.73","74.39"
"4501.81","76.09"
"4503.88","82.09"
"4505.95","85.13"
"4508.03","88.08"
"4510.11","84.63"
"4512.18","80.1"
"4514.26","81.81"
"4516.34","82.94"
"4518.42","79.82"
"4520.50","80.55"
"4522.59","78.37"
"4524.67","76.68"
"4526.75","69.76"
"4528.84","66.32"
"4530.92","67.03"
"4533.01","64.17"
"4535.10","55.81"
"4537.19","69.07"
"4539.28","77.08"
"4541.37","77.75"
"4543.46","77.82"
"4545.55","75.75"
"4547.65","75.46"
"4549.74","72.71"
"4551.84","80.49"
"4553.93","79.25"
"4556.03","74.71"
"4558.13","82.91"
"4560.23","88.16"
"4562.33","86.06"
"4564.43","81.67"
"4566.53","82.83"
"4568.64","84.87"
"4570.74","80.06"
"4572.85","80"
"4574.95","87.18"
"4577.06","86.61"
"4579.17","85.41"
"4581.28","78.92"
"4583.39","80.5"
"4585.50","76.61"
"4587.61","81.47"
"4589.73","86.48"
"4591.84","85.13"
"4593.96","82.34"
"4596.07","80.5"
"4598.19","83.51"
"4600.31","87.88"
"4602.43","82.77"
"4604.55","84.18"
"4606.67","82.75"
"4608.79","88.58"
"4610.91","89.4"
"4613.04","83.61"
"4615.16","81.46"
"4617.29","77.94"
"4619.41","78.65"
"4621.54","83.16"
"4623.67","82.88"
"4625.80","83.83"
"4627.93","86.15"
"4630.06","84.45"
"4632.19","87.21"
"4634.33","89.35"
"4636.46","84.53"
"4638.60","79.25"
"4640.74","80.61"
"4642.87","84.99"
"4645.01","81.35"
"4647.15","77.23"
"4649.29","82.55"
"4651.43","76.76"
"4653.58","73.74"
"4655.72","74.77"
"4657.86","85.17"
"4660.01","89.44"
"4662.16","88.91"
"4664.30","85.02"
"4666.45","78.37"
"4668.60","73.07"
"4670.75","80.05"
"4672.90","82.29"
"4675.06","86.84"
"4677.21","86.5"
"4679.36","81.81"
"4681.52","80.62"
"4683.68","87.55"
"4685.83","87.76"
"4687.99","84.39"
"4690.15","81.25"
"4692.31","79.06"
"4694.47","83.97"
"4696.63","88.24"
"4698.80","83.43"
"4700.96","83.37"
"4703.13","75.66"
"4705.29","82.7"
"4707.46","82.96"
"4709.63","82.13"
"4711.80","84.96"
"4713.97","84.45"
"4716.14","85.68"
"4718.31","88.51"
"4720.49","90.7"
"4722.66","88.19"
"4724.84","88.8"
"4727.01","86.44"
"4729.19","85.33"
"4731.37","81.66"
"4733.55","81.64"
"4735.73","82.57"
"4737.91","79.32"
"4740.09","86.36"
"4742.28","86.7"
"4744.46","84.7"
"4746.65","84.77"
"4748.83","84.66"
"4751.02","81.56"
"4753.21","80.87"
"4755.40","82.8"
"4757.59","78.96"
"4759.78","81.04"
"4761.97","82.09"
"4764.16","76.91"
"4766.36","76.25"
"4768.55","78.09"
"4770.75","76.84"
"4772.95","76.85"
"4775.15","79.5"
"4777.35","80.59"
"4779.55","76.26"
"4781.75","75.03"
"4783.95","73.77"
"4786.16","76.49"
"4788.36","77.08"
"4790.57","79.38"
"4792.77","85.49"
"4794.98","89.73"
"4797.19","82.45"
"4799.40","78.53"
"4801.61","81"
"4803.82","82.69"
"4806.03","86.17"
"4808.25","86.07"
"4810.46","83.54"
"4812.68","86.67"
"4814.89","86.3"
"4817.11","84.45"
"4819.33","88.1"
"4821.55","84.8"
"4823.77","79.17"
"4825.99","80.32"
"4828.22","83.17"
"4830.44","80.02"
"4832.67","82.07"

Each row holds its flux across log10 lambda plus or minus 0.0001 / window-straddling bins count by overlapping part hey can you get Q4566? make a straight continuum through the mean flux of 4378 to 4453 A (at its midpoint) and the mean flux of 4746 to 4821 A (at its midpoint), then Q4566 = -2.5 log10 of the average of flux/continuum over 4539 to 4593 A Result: -0.14 mag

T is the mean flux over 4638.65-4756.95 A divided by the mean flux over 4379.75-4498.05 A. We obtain 1.24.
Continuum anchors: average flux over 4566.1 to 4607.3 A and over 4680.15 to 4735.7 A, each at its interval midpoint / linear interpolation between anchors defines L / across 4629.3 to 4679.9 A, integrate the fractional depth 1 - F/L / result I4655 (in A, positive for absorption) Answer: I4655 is 0.9 A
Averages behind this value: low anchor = 83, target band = 82.3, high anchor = 84.3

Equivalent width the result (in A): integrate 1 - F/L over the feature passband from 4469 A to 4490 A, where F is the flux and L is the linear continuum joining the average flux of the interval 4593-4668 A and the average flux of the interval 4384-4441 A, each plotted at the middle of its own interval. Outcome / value -1.9 A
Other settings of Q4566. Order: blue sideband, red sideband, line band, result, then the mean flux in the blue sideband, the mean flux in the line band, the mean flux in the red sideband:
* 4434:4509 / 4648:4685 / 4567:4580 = -0.09 mag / 72.5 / 83.9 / 82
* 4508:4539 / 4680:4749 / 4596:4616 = -0.08 mag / 74.6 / 84.7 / 84.3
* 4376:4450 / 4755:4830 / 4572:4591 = -0.16 mag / 63.7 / 82.6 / 81.1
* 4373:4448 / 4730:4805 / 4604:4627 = -0.14 mag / 63.1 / 83.3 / 80.7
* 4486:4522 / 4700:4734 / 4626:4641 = -0.03 mag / 79.1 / 84.7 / 84.6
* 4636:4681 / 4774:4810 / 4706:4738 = -0.05 mag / 81.5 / 85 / 80.7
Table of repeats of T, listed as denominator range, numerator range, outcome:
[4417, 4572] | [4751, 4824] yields 1.09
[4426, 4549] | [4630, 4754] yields 1.14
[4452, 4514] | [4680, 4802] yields 1.11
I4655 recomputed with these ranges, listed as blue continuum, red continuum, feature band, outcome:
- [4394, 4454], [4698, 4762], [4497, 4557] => -3.4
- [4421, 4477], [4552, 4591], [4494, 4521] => -1.7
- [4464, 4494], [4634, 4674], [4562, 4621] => -2.8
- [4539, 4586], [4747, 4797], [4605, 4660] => -1.5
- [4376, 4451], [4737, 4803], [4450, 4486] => -2.4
